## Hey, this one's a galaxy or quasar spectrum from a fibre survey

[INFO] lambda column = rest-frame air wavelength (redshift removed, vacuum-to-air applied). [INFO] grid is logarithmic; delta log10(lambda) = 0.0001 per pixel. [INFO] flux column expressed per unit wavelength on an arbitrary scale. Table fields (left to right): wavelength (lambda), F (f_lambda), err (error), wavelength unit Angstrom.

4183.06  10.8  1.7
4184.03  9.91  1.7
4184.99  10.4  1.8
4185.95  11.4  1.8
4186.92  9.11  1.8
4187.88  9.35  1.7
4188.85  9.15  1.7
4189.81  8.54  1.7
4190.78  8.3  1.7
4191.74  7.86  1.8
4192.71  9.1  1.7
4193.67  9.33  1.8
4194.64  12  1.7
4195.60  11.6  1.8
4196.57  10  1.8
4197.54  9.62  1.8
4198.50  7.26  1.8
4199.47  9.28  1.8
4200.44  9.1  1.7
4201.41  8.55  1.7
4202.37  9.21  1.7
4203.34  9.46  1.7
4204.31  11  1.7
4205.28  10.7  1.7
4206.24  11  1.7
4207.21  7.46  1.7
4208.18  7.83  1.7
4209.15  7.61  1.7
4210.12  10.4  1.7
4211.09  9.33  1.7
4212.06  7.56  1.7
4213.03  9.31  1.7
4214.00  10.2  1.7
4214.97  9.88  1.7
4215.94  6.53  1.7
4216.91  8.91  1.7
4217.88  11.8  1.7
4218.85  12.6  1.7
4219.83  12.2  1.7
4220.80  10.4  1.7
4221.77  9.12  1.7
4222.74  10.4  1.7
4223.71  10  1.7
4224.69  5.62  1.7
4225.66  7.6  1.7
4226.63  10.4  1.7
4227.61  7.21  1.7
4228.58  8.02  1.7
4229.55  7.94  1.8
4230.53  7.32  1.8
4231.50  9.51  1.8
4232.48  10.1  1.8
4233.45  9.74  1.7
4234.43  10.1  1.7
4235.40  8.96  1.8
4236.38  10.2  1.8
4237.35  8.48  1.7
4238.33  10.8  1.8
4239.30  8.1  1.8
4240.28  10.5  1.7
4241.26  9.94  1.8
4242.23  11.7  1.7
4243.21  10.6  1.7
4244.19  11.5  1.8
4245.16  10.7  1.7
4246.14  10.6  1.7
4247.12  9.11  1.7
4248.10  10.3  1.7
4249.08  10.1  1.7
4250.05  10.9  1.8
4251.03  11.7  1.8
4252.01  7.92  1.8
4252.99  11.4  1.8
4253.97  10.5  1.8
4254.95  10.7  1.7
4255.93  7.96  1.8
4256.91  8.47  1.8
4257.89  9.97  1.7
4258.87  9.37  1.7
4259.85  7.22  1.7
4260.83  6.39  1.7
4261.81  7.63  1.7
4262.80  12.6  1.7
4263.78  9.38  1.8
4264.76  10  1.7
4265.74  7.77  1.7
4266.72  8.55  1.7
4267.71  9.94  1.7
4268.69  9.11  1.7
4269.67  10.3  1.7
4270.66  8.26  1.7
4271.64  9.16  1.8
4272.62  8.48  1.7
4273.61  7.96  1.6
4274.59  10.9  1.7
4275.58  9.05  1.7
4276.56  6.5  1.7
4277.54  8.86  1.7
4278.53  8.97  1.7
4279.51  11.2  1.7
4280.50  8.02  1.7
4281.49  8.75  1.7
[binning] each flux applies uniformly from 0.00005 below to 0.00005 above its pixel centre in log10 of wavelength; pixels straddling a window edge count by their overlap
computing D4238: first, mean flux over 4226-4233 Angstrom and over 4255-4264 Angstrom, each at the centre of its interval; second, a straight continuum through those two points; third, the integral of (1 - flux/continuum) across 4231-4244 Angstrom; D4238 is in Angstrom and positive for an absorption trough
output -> -1.9 Angstrom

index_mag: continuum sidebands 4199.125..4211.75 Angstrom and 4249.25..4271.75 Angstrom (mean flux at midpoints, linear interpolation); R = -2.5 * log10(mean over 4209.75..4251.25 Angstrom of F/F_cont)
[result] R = -0.04 mag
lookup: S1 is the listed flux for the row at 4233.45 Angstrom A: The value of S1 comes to 9.74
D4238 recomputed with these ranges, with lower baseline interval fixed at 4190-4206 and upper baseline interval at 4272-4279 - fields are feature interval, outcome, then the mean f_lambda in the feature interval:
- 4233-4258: -2.9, 10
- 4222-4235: 0.6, 8.78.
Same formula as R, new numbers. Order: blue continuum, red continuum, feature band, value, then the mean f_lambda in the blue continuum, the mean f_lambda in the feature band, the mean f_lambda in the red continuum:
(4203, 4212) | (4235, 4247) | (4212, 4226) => 0.01 mag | 9.33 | 9.55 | 10.1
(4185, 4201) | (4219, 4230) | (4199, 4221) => -0.04 mag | 9.46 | 9.57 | 9.1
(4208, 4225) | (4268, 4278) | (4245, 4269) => -0.05 mag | 9.49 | 9.52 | 8.89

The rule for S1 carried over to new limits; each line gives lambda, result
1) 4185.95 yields 11.4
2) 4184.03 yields 9.91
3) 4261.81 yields 7.63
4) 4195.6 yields 11.6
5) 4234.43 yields 10.1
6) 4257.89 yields 9.97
